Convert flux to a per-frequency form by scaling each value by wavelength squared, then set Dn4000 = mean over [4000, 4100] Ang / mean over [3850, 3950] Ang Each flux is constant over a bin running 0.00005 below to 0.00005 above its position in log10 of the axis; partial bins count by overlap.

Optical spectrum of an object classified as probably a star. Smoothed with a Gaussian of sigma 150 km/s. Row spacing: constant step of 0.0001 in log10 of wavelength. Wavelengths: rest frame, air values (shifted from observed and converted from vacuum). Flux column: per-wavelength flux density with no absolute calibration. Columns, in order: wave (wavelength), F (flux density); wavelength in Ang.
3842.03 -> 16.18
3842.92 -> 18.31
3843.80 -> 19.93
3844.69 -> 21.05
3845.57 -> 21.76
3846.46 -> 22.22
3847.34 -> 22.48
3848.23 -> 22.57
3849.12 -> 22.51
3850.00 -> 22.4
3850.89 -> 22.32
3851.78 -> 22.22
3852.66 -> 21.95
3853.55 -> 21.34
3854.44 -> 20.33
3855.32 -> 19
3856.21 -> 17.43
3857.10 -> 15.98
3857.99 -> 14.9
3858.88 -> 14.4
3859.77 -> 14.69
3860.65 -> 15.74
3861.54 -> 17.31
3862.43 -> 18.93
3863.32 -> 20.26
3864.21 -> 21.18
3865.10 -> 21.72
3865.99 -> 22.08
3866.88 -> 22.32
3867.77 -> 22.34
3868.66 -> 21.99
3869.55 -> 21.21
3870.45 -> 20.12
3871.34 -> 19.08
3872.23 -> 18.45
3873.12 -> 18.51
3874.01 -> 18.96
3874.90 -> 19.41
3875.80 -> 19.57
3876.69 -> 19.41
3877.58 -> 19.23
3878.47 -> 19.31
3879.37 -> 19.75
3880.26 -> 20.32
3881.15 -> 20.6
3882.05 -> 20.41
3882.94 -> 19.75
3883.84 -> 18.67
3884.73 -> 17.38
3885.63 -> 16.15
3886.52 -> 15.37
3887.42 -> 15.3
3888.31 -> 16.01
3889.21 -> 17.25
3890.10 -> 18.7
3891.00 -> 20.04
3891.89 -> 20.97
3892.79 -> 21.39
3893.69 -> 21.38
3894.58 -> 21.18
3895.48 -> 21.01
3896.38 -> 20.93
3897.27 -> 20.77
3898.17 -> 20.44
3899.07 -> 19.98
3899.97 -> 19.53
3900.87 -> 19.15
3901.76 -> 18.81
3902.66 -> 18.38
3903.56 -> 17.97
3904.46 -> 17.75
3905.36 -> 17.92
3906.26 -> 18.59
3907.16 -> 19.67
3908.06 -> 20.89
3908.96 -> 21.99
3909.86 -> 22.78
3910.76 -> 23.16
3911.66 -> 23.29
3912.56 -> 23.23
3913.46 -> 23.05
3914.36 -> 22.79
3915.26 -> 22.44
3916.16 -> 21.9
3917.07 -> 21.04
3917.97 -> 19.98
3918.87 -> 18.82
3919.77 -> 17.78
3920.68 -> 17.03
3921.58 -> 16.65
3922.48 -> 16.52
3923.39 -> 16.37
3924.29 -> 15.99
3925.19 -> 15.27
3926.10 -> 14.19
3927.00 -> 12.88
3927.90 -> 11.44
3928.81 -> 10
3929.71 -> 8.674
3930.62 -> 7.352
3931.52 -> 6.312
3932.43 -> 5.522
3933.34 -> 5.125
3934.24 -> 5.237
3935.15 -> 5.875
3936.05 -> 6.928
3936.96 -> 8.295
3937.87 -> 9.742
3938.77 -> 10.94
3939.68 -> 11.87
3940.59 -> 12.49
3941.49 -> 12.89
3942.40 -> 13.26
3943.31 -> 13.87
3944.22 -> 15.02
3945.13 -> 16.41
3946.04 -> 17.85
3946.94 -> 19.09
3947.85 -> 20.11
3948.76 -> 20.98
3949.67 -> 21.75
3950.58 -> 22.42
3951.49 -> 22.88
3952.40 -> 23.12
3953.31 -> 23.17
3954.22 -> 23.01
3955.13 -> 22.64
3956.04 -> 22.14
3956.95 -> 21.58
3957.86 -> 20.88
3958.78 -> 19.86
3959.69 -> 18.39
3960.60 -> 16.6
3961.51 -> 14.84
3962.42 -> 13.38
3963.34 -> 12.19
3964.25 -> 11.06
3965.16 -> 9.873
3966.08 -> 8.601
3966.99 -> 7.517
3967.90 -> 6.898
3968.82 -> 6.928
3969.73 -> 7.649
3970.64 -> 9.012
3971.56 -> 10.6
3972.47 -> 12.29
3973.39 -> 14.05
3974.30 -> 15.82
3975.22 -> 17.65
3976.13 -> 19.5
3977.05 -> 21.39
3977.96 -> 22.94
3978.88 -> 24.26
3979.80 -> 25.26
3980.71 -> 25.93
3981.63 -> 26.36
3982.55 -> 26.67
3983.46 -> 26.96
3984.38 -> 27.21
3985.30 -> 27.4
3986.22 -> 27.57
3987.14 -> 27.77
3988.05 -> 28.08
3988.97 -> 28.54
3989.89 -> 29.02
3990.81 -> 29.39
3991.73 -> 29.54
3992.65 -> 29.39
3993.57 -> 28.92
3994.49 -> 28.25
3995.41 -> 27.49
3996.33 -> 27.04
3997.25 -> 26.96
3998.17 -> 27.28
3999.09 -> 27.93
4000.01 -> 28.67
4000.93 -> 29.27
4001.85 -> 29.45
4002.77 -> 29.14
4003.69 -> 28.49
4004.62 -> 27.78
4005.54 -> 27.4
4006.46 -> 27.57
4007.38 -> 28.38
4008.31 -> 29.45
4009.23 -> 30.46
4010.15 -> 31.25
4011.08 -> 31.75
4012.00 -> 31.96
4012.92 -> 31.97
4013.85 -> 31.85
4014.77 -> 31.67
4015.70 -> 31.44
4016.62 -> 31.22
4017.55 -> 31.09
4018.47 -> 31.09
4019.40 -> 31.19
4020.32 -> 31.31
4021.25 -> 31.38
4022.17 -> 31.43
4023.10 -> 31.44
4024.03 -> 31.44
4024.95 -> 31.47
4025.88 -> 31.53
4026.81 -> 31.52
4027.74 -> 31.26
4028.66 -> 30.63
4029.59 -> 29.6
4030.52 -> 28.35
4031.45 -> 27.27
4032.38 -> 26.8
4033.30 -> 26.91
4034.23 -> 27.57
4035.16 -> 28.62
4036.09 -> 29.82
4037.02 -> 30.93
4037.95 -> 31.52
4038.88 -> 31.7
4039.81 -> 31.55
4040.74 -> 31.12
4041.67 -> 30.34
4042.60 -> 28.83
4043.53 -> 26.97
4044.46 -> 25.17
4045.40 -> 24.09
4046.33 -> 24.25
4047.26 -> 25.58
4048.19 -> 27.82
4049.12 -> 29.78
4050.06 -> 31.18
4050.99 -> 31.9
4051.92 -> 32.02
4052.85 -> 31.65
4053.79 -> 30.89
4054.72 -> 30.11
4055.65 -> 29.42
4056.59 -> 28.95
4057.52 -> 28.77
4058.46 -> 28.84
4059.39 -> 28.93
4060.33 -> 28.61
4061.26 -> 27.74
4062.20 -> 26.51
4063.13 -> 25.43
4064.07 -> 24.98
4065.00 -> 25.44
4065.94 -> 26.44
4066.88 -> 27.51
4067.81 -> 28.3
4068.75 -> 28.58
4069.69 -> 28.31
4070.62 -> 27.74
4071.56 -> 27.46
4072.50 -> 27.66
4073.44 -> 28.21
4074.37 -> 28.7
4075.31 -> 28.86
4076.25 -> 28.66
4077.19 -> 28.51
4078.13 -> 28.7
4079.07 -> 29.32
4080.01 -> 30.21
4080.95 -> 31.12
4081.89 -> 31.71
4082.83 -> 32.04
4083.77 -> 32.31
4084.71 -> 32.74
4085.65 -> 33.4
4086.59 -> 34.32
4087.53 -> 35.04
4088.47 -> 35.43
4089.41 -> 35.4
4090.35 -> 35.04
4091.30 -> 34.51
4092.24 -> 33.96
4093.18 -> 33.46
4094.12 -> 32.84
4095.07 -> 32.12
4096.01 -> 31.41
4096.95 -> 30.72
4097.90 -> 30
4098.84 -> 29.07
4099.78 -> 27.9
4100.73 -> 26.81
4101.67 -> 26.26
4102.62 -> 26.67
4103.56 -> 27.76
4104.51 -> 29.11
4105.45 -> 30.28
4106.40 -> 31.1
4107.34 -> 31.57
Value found 1.83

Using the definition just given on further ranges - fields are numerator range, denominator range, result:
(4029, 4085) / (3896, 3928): 1.61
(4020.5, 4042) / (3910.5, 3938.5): 2.20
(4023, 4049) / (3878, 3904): 1.63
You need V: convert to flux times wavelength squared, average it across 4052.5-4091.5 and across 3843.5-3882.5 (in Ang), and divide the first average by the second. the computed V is 1.7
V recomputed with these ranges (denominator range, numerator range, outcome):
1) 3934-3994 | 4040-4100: 1.70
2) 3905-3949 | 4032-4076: 1.97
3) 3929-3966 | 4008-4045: 2.13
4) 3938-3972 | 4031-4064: 1.92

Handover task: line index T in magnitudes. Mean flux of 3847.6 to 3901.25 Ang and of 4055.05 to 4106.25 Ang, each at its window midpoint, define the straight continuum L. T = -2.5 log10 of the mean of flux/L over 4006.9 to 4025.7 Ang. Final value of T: -0.172 mag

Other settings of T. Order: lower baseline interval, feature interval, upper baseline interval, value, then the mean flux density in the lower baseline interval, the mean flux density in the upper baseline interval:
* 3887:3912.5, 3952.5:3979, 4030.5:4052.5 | 0.462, 19.9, 28.8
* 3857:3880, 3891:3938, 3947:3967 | 0.114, 19.2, 18.3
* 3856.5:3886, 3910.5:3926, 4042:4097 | 0.107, 19.1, 29.7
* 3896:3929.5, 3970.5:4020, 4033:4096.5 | -0.080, 18.8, 29.8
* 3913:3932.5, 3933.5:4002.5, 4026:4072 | 0.067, 15.7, 28.7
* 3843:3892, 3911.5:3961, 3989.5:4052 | 0.426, 19.5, 29.5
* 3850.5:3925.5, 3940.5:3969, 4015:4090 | 0.368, 19.5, 29.7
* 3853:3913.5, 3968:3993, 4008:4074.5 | 0.175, 19.5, 29.4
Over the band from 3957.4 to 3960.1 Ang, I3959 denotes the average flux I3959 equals 19.7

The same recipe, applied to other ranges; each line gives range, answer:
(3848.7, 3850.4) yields 22.5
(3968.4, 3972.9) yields 9.31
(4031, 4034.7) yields 27.2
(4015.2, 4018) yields 31.2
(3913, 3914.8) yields 23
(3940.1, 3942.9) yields 12.9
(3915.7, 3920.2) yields 19.9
